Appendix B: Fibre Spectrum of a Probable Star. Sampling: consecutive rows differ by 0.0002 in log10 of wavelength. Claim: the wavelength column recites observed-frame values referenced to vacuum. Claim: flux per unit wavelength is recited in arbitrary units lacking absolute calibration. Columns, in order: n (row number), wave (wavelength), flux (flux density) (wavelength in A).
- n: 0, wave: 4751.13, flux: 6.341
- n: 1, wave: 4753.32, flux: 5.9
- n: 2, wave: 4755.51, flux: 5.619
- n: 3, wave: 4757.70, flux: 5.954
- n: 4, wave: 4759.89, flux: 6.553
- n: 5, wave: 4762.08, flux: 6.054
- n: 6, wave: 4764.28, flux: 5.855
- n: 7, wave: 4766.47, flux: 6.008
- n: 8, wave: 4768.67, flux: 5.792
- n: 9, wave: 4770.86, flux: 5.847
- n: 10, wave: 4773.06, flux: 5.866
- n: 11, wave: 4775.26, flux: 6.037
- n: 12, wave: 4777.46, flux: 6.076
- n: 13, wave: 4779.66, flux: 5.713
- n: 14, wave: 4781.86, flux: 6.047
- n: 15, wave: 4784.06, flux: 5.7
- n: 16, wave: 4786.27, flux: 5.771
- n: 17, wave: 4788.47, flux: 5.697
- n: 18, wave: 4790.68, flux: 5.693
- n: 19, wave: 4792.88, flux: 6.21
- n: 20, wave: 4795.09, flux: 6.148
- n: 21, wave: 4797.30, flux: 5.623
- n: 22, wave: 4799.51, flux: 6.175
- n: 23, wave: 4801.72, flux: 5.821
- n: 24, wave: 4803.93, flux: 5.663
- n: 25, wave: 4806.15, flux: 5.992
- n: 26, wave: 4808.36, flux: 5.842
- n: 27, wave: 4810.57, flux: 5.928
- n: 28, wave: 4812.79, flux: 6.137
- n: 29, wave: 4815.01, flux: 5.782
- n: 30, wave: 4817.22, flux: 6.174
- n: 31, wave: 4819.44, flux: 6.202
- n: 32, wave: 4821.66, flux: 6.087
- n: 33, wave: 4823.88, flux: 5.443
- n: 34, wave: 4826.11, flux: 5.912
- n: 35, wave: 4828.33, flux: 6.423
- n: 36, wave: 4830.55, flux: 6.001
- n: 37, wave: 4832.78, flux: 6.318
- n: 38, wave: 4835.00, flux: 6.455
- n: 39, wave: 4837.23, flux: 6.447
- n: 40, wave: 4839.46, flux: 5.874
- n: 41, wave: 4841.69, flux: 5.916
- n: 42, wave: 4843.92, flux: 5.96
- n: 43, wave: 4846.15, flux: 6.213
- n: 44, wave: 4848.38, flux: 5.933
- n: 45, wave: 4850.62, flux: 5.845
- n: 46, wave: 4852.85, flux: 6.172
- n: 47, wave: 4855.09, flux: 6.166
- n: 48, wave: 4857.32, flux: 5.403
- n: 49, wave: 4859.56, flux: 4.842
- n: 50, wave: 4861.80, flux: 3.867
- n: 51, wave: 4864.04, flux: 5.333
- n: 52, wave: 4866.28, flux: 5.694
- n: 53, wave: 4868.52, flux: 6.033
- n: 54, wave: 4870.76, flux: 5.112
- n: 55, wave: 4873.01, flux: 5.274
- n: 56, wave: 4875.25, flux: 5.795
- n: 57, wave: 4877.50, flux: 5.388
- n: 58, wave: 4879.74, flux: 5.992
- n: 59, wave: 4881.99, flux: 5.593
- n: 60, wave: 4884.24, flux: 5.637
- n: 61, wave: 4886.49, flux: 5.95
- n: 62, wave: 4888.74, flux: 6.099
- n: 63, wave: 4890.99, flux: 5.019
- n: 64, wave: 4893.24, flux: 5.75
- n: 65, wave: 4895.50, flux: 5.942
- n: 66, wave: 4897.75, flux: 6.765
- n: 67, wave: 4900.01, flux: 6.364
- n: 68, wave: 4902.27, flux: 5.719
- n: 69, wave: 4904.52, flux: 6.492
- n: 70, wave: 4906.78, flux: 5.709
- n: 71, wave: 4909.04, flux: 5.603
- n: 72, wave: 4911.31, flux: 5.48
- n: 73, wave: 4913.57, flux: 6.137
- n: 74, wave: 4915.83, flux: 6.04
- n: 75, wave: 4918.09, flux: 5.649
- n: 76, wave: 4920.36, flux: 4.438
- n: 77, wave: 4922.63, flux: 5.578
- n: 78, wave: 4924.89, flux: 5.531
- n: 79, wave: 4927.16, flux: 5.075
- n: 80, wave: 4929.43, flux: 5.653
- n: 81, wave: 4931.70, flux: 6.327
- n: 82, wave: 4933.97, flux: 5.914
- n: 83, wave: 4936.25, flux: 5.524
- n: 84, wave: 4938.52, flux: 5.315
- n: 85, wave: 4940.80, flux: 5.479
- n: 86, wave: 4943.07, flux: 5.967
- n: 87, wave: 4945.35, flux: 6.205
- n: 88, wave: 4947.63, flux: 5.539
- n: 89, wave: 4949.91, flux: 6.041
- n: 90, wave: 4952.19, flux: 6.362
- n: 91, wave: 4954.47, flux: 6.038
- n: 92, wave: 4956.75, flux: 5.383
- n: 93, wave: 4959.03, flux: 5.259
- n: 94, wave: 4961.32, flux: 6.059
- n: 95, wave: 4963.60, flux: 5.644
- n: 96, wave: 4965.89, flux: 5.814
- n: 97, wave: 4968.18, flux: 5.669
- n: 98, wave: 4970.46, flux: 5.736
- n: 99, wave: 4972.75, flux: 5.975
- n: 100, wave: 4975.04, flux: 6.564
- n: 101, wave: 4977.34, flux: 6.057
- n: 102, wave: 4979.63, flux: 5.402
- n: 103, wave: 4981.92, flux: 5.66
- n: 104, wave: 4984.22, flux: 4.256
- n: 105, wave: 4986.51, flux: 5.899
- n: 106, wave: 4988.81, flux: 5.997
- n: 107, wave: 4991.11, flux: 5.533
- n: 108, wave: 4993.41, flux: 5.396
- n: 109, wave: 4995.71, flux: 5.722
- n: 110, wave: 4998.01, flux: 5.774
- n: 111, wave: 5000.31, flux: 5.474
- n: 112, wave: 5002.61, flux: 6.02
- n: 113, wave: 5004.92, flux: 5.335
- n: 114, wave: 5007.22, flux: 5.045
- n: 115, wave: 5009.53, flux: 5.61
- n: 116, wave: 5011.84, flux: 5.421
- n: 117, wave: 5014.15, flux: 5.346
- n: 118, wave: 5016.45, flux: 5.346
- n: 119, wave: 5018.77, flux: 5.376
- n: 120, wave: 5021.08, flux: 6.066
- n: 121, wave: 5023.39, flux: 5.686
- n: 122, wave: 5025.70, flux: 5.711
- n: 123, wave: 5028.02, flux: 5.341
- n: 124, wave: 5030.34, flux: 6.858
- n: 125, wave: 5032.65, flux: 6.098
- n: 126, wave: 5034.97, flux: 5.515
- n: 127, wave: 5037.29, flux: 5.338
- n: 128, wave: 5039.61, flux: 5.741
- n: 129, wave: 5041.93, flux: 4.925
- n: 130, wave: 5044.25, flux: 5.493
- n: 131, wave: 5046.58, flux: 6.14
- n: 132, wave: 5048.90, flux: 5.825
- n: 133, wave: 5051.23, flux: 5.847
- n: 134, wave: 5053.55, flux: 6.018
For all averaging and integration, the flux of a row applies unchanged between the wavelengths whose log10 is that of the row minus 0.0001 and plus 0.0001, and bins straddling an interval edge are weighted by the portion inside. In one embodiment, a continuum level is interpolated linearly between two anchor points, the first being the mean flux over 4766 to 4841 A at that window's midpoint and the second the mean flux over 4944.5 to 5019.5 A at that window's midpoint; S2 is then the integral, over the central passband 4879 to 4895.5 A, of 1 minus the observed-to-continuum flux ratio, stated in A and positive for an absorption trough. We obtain 0.3 A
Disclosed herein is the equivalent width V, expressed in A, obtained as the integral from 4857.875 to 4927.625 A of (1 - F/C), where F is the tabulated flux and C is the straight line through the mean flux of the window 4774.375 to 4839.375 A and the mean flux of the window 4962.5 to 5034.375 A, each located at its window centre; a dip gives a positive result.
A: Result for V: 2.7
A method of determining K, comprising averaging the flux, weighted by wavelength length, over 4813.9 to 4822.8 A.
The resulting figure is 6.06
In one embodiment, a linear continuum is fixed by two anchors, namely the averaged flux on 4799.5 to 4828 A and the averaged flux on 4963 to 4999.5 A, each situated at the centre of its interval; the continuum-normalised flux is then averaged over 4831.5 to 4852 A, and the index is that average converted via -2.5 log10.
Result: -0.04 mag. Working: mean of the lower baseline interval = 5.94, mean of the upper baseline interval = 5.69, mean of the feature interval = 6.11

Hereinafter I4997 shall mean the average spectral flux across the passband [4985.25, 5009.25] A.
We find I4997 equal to 5.61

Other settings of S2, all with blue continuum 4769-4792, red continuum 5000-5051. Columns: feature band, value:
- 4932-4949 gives -0.1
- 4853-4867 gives 1.2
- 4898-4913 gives -0.6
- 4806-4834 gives -1.0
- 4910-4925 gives 0.5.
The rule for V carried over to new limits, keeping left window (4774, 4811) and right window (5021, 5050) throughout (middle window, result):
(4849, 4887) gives 2.0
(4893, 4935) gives 0.1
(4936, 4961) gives 0.2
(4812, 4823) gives -0.4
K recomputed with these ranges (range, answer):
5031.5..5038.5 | 5.65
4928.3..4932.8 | 5.99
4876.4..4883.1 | 5.66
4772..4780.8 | 5.92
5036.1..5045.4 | 5.38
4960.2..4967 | 5.84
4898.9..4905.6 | 6.19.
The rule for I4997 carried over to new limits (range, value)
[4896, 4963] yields 5.78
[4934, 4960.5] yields 5.75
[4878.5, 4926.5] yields 5.78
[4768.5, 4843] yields 5.97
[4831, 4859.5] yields 6.01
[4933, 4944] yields 5.63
